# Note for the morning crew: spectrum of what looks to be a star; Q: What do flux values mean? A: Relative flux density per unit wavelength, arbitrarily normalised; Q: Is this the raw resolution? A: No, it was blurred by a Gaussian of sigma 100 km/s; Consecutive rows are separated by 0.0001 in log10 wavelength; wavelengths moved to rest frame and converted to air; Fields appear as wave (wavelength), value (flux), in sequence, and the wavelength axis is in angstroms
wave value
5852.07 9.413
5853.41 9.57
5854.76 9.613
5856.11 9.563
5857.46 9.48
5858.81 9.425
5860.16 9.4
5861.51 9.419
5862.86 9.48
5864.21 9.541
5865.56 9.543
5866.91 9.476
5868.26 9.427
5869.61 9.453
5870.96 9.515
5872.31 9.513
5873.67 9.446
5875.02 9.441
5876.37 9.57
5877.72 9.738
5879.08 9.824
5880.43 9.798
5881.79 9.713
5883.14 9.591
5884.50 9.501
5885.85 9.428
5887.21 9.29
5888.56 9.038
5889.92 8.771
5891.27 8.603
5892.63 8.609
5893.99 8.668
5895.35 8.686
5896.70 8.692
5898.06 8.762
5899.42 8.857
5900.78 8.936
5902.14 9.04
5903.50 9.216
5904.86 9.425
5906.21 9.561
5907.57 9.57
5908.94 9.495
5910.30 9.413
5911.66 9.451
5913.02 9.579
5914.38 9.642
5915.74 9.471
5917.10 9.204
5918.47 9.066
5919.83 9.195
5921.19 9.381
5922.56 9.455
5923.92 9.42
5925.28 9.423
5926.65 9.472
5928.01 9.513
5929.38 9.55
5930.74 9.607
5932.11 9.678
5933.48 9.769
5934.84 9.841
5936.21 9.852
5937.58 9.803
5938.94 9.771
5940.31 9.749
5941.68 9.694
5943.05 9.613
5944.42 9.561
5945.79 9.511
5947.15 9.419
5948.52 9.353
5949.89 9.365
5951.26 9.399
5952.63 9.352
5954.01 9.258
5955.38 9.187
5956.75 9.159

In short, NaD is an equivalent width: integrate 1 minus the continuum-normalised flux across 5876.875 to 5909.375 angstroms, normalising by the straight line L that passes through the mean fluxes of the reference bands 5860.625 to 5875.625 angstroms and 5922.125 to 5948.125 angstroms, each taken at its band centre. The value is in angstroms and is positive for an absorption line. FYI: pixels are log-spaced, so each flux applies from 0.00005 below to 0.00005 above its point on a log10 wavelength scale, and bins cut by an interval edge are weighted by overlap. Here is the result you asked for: 1.1 angstroms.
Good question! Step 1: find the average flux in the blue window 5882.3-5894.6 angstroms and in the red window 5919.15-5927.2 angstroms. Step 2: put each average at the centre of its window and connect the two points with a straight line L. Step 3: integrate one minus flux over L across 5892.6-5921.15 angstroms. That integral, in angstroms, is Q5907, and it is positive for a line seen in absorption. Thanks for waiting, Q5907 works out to 0.2 angstroms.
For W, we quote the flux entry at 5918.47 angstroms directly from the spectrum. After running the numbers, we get 9.066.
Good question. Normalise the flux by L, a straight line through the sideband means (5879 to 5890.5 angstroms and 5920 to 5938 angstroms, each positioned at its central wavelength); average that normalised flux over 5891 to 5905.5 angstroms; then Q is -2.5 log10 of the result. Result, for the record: 0.07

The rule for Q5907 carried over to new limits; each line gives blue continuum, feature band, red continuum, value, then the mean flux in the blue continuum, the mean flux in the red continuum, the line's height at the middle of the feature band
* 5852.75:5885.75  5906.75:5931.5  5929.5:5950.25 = 0.4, 9.54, 9.64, 9.61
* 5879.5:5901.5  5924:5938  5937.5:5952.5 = -0.3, 9.07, 9.55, 9.43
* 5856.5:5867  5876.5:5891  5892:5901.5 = -0.7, 9.47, 8.74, 9.01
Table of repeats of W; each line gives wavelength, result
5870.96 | 9.515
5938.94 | 9.771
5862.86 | 9.48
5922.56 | 9.455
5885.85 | 9.428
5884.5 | 9.501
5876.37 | 9.57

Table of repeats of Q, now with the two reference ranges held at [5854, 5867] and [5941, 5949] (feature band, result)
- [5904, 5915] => 0.000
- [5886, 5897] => 0.080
